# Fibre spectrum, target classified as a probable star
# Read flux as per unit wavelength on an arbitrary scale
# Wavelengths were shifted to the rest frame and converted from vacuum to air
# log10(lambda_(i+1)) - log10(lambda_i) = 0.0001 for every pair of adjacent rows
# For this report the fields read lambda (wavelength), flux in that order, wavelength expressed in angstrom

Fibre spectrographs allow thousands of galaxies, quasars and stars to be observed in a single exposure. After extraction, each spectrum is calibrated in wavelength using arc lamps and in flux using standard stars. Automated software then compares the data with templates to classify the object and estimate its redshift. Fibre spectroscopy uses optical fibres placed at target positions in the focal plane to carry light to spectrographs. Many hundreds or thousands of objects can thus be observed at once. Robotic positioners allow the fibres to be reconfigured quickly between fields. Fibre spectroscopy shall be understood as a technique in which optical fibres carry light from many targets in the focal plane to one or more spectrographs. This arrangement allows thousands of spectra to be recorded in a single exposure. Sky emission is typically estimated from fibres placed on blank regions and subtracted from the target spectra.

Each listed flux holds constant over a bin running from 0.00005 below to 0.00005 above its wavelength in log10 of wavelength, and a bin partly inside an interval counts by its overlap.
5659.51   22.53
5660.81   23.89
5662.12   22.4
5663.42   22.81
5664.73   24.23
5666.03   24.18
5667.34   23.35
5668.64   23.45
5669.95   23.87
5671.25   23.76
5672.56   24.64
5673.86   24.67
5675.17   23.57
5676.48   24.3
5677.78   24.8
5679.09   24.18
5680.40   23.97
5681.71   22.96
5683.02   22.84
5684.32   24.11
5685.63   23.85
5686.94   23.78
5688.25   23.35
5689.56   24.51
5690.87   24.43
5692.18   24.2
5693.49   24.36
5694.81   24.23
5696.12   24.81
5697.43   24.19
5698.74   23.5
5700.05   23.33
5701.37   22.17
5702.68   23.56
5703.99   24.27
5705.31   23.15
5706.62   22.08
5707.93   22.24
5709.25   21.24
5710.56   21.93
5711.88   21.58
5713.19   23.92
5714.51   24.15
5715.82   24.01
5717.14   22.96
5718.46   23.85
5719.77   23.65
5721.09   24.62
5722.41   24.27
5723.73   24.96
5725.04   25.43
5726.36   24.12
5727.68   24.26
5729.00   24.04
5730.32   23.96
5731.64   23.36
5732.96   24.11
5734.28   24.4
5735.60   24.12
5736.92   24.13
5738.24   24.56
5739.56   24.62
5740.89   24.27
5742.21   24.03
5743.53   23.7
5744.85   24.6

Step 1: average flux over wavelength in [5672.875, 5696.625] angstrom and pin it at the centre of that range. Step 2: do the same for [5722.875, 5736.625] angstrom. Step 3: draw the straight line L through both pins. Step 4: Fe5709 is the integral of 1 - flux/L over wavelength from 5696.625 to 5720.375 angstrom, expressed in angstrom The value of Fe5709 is 1.0 angstrom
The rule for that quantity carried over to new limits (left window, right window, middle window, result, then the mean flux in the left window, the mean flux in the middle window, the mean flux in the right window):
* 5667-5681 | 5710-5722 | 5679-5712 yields 0.4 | 24.1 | 23.4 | 23.4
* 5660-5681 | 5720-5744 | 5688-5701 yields 0.0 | 23.9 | 24.1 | 24.3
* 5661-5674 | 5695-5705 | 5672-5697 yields -0.4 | 23.7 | 24.1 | 23.7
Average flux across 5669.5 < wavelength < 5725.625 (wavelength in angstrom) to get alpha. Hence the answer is 23.7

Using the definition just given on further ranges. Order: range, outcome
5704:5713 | 22.3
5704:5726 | 23.4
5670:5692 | 24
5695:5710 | 23.2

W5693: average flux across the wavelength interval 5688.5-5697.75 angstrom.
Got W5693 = 24.3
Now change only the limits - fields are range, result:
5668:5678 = 24.1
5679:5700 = 23.9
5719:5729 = 24.4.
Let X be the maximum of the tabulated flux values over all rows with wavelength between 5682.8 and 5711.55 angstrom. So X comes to 24.81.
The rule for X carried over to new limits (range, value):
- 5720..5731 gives 25.43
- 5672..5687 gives 24.8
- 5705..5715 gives 24.15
